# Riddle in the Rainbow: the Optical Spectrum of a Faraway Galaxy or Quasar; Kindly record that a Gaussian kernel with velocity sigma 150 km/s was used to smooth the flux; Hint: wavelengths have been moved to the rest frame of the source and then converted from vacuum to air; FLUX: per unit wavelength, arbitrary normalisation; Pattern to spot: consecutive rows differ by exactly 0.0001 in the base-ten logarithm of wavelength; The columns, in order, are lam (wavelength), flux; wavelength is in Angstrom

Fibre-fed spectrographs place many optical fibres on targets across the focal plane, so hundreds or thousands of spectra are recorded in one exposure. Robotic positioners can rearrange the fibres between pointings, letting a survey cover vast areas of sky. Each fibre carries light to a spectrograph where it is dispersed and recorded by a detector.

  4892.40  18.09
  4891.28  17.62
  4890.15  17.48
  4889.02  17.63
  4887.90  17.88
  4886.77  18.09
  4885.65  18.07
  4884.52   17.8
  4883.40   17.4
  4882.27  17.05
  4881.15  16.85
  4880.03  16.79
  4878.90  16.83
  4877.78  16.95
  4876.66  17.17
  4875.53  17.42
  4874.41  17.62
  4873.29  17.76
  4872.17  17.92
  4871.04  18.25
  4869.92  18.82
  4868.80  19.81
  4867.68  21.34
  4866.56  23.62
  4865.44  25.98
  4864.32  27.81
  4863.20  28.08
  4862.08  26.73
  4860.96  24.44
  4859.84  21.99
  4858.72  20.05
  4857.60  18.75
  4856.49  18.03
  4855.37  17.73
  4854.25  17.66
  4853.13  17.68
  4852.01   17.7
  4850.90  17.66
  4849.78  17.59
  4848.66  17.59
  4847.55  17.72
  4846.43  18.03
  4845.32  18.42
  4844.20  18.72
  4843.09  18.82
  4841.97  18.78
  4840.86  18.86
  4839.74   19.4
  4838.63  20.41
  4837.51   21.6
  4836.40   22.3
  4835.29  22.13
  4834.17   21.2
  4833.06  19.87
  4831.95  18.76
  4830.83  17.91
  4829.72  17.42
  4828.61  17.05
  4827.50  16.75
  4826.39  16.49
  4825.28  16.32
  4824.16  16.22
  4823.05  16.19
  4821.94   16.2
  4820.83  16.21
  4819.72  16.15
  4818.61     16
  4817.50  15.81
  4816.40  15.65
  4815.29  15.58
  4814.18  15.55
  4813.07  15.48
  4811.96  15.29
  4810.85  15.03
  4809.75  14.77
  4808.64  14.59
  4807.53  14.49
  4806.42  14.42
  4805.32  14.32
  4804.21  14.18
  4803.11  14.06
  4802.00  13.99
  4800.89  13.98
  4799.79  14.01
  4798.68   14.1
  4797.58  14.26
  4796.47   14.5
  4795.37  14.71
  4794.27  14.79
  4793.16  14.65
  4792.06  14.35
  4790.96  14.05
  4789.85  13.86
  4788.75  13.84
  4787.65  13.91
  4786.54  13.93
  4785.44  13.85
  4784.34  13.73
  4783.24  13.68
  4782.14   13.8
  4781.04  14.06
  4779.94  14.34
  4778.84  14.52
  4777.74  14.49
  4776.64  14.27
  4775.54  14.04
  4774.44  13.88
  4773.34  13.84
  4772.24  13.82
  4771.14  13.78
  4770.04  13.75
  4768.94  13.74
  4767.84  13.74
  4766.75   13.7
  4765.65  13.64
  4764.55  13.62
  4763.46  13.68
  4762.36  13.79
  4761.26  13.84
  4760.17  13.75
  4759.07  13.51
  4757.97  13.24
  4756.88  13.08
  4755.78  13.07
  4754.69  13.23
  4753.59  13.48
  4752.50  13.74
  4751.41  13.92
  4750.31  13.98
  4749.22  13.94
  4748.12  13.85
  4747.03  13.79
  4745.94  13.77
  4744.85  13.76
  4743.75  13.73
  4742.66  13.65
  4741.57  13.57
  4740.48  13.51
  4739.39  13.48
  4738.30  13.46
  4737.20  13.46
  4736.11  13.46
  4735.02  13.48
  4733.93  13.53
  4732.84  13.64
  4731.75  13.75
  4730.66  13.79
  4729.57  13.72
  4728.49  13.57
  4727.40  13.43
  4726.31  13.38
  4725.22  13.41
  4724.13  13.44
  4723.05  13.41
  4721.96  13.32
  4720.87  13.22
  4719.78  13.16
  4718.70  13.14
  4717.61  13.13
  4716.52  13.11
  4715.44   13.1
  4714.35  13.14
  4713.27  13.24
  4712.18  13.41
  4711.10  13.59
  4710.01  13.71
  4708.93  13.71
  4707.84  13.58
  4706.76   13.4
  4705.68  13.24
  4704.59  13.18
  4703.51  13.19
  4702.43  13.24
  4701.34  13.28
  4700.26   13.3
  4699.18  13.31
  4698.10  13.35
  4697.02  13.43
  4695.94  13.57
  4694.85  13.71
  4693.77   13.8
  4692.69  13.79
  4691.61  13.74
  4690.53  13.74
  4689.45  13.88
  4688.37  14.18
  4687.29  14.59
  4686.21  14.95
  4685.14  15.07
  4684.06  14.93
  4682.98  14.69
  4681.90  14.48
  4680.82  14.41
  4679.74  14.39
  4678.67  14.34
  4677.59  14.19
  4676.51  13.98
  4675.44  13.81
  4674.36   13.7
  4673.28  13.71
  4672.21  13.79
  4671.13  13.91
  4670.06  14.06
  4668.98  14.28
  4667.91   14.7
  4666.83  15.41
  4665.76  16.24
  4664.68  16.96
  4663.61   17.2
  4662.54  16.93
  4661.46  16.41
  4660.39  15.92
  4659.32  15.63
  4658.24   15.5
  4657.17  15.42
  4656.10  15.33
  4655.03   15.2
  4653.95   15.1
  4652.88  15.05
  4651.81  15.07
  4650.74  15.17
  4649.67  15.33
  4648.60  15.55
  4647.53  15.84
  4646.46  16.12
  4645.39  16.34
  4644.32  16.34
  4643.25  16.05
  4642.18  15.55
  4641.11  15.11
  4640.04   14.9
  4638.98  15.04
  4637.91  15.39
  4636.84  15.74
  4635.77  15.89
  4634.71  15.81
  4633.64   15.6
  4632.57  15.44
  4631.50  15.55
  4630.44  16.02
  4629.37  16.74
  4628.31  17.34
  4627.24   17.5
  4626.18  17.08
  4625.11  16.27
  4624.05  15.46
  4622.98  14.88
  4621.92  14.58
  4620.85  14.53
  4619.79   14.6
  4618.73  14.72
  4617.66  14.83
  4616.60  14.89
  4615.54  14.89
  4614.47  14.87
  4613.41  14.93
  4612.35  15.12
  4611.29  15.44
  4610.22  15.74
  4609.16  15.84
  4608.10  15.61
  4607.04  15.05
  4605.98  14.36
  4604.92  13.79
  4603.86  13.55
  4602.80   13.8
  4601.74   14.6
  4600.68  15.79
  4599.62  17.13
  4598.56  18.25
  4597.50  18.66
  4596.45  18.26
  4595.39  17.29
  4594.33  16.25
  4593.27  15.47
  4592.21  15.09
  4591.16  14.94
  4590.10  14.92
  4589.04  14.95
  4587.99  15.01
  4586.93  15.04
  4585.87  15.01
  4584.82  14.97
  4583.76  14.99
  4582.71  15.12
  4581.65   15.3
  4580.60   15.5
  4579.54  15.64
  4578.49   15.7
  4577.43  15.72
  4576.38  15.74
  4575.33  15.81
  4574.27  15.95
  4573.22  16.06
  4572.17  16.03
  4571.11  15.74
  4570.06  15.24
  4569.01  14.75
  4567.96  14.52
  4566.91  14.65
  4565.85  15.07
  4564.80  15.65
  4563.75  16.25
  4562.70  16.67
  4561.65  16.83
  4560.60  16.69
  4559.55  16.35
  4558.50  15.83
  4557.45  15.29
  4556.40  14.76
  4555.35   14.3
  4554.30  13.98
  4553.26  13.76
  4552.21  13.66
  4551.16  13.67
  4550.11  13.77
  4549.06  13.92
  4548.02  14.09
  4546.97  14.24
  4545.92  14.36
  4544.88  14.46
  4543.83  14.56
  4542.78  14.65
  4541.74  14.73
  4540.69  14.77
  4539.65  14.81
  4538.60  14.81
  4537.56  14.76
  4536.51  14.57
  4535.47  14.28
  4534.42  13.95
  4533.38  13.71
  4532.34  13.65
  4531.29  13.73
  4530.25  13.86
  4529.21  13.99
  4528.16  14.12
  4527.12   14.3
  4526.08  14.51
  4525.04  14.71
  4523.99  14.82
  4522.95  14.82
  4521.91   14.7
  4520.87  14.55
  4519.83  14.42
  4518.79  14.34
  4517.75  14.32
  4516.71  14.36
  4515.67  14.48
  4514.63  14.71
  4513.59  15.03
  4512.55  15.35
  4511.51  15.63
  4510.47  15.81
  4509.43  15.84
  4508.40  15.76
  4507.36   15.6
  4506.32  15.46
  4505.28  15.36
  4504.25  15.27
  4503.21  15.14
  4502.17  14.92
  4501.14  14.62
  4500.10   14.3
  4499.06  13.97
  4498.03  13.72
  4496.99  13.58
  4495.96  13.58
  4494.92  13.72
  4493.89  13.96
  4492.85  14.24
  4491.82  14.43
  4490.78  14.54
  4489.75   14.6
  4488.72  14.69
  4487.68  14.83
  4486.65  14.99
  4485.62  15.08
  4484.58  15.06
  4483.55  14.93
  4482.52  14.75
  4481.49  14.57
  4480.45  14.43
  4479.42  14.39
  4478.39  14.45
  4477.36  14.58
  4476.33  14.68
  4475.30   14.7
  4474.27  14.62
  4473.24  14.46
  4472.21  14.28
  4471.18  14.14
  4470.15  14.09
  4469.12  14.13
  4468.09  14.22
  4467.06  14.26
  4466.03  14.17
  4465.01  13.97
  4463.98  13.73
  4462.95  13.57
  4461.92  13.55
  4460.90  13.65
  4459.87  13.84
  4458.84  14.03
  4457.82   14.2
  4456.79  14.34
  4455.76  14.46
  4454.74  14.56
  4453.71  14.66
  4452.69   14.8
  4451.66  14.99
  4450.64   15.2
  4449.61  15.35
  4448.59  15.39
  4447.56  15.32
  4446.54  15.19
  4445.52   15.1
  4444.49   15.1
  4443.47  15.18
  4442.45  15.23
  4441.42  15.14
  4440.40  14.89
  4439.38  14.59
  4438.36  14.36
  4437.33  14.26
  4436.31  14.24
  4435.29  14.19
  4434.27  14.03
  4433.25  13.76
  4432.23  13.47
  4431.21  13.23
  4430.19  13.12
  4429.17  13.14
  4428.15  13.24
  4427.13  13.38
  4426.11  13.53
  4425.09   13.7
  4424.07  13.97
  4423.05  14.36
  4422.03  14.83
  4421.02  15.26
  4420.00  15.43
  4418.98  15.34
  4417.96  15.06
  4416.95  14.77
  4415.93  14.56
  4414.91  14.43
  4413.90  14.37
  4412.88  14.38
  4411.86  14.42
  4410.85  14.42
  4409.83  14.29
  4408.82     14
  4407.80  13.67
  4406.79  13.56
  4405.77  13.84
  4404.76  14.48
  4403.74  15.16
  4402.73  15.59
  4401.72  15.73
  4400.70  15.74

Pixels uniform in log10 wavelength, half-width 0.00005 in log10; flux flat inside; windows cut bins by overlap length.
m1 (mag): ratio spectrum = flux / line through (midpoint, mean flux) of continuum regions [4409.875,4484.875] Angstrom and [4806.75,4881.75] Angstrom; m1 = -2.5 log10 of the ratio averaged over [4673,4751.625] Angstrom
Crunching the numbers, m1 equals 0.24 mag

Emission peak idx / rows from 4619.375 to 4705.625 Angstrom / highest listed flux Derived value 17.5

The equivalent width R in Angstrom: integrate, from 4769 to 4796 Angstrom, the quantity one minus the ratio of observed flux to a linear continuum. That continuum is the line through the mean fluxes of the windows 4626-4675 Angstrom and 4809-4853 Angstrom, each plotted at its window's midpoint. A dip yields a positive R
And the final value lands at 4.7 Angstrom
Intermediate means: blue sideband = 15.6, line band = 14.1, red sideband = 17.6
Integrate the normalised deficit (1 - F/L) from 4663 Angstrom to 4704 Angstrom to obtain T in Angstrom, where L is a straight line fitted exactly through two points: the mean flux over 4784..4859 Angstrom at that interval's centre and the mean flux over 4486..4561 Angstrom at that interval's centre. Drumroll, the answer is 3.61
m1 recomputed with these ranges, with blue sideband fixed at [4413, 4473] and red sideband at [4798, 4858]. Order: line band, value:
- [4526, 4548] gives 0.05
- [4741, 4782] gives 0.20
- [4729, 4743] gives 0.20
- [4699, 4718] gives 0.21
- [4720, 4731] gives 0.21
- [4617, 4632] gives -0.01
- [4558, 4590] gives -0.02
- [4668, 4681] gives 0.14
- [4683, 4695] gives 0.13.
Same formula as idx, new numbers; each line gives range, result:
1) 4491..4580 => 16.83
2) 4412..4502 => 15.43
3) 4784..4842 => 22.3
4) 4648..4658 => 15.55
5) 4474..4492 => 15.08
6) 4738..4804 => 14.79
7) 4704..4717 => 13.71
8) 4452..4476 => 14.8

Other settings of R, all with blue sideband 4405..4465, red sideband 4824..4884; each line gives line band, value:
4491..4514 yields 0.6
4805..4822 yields 3.1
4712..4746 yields 8.3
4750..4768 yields 4.5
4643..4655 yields 0.9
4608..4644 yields 2.3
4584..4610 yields 1.1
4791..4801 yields 2.3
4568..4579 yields 0.2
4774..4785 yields 2.6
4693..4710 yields 3.9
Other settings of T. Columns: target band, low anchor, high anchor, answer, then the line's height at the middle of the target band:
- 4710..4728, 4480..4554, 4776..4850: 2.64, 15.6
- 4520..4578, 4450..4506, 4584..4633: 0.81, 15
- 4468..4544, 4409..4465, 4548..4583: 1.42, 14.9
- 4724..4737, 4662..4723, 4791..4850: 1.08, 14.8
